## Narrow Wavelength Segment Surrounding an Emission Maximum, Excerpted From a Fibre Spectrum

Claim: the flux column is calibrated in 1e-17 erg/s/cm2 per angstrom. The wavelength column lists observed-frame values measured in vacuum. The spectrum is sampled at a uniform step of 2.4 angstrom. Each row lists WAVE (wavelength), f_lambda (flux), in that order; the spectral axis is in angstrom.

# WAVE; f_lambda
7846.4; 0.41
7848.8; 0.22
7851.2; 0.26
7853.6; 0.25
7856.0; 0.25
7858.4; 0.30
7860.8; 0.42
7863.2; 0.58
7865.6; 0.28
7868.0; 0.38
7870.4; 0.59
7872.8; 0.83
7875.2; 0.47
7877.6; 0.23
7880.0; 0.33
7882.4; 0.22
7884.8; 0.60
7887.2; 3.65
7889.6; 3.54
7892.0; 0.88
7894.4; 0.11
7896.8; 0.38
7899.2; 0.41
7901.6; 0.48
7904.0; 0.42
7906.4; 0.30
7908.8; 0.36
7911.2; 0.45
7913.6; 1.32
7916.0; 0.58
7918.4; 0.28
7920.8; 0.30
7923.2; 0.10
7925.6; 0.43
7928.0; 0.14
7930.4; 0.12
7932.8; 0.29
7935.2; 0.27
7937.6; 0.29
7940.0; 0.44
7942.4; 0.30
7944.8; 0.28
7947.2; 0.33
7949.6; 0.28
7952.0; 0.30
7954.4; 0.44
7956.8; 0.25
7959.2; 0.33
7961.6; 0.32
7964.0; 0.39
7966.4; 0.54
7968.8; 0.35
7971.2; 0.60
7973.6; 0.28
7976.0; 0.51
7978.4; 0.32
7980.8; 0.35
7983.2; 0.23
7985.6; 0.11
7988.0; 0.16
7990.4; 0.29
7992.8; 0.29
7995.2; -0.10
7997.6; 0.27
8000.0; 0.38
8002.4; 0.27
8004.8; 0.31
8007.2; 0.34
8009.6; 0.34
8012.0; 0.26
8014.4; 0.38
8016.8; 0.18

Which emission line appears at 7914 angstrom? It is [N II]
